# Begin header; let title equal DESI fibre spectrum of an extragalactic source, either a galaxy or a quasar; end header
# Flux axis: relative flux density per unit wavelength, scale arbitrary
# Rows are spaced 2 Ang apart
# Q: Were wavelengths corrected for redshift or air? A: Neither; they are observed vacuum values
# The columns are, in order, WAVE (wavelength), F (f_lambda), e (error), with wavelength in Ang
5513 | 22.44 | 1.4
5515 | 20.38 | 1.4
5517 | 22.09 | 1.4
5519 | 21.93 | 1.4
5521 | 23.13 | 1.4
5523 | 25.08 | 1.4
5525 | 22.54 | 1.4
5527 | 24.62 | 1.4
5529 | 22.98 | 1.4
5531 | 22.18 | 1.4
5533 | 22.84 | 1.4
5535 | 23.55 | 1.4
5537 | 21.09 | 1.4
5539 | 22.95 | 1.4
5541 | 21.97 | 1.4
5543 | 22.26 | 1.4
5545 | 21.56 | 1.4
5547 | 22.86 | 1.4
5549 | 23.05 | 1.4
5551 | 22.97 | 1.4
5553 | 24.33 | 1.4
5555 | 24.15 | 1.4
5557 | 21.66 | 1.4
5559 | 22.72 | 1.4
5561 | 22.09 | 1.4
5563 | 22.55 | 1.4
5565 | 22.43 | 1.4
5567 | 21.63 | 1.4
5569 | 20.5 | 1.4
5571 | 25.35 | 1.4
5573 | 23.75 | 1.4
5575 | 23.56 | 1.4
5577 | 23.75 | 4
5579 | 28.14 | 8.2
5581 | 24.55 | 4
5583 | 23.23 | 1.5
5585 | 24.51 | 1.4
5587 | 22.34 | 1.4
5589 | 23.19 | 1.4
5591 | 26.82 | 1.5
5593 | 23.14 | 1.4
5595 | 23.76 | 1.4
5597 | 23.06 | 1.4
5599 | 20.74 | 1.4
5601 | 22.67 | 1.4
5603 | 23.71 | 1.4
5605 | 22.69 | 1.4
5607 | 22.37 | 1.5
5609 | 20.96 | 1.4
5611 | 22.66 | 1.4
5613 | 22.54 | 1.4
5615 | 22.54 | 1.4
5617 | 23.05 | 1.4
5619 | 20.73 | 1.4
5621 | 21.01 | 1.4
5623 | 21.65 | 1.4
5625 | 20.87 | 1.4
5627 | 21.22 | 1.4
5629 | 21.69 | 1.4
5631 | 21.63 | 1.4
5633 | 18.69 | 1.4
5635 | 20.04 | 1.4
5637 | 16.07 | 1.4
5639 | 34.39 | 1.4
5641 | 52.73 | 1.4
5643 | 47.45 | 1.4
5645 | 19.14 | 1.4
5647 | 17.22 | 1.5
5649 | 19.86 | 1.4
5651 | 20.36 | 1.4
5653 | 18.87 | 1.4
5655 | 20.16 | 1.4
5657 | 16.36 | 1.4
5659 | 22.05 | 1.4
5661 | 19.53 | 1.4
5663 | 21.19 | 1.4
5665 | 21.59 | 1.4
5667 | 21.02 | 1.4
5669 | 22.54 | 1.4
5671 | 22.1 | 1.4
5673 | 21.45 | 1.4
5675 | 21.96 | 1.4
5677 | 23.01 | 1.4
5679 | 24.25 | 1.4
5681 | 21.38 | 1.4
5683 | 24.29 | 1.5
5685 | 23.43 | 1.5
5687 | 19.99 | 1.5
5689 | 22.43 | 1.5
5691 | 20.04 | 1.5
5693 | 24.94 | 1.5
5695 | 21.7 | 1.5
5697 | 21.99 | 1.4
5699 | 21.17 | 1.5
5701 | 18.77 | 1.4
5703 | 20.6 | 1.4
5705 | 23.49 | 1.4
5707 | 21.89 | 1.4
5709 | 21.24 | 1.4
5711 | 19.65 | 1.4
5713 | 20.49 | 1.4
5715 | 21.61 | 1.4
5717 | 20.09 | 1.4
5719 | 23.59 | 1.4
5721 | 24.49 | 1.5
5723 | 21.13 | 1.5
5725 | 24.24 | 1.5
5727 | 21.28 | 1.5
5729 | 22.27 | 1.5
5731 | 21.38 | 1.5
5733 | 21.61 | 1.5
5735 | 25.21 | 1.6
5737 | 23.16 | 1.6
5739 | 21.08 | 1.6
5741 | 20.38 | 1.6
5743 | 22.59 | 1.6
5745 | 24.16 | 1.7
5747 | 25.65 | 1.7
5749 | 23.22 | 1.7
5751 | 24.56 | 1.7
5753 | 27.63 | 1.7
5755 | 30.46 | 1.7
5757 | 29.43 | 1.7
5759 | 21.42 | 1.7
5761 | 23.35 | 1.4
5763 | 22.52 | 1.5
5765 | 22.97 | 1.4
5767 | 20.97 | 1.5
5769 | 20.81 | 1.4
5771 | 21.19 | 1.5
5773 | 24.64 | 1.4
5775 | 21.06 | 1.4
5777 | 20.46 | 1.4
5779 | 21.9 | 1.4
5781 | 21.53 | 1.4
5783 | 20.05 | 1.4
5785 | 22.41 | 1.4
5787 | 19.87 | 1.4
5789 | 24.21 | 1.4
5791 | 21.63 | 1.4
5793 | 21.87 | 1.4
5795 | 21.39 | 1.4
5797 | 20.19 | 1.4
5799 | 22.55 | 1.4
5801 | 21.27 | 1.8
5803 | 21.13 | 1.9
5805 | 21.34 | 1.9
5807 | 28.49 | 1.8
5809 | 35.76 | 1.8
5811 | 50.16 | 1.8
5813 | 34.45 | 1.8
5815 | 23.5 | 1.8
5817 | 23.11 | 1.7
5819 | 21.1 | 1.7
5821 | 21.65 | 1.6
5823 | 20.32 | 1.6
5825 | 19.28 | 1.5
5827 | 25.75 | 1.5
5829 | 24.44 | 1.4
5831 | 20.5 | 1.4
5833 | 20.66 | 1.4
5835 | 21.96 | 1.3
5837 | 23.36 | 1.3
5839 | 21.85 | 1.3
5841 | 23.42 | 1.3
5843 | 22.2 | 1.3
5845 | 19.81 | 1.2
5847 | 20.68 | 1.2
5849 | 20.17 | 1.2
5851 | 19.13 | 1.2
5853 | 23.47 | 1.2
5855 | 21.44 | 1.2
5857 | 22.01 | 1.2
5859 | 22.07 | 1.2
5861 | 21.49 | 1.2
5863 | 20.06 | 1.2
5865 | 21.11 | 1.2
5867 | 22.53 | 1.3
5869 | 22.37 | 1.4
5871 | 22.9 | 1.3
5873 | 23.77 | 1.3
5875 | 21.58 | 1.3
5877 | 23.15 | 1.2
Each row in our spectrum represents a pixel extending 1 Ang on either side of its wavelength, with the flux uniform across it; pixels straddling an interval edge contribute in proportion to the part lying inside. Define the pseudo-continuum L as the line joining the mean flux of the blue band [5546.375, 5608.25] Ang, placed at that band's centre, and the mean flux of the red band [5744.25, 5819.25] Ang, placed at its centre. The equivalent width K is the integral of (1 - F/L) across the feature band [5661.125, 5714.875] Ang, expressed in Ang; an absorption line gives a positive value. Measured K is 4.7 Ang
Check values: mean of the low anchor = 23.3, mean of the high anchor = 24.3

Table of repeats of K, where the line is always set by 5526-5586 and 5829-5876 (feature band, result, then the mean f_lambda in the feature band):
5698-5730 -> 1.1 Ang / 21.6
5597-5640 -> 1.5 Ang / 22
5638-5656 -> -4.0 Ang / 27.8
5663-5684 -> 0.3 Ang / 22.3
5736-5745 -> 0.1 Ang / 22.1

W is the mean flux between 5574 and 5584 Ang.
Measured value 24.6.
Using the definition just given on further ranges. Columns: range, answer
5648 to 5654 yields 19.7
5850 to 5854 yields 21.3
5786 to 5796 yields 21.8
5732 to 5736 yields 23.4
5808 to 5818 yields 33.4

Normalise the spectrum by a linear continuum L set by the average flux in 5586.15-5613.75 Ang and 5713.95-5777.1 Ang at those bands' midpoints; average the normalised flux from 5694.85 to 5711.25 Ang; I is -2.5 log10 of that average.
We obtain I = 0.09 mag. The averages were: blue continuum 22.9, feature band 21.2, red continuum 23.1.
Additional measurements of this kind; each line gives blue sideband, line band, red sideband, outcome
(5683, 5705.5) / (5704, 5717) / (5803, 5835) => 0.05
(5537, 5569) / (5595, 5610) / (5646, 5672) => -0.05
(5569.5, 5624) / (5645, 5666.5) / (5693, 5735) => 0.14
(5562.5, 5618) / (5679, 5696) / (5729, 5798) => 0.03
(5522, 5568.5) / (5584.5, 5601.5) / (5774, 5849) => -0.02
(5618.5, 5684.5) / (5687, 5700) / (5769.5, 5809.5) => 0.04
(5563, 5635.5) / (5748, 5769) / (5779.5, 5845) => -0.05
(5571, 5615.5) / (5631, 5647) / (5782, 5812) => -0.20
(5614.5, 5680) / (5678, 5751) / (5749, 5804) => 0.03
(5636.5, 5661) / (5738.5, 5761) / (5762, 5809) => -0.07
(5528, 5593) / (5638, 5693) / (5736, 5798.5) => -0.03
